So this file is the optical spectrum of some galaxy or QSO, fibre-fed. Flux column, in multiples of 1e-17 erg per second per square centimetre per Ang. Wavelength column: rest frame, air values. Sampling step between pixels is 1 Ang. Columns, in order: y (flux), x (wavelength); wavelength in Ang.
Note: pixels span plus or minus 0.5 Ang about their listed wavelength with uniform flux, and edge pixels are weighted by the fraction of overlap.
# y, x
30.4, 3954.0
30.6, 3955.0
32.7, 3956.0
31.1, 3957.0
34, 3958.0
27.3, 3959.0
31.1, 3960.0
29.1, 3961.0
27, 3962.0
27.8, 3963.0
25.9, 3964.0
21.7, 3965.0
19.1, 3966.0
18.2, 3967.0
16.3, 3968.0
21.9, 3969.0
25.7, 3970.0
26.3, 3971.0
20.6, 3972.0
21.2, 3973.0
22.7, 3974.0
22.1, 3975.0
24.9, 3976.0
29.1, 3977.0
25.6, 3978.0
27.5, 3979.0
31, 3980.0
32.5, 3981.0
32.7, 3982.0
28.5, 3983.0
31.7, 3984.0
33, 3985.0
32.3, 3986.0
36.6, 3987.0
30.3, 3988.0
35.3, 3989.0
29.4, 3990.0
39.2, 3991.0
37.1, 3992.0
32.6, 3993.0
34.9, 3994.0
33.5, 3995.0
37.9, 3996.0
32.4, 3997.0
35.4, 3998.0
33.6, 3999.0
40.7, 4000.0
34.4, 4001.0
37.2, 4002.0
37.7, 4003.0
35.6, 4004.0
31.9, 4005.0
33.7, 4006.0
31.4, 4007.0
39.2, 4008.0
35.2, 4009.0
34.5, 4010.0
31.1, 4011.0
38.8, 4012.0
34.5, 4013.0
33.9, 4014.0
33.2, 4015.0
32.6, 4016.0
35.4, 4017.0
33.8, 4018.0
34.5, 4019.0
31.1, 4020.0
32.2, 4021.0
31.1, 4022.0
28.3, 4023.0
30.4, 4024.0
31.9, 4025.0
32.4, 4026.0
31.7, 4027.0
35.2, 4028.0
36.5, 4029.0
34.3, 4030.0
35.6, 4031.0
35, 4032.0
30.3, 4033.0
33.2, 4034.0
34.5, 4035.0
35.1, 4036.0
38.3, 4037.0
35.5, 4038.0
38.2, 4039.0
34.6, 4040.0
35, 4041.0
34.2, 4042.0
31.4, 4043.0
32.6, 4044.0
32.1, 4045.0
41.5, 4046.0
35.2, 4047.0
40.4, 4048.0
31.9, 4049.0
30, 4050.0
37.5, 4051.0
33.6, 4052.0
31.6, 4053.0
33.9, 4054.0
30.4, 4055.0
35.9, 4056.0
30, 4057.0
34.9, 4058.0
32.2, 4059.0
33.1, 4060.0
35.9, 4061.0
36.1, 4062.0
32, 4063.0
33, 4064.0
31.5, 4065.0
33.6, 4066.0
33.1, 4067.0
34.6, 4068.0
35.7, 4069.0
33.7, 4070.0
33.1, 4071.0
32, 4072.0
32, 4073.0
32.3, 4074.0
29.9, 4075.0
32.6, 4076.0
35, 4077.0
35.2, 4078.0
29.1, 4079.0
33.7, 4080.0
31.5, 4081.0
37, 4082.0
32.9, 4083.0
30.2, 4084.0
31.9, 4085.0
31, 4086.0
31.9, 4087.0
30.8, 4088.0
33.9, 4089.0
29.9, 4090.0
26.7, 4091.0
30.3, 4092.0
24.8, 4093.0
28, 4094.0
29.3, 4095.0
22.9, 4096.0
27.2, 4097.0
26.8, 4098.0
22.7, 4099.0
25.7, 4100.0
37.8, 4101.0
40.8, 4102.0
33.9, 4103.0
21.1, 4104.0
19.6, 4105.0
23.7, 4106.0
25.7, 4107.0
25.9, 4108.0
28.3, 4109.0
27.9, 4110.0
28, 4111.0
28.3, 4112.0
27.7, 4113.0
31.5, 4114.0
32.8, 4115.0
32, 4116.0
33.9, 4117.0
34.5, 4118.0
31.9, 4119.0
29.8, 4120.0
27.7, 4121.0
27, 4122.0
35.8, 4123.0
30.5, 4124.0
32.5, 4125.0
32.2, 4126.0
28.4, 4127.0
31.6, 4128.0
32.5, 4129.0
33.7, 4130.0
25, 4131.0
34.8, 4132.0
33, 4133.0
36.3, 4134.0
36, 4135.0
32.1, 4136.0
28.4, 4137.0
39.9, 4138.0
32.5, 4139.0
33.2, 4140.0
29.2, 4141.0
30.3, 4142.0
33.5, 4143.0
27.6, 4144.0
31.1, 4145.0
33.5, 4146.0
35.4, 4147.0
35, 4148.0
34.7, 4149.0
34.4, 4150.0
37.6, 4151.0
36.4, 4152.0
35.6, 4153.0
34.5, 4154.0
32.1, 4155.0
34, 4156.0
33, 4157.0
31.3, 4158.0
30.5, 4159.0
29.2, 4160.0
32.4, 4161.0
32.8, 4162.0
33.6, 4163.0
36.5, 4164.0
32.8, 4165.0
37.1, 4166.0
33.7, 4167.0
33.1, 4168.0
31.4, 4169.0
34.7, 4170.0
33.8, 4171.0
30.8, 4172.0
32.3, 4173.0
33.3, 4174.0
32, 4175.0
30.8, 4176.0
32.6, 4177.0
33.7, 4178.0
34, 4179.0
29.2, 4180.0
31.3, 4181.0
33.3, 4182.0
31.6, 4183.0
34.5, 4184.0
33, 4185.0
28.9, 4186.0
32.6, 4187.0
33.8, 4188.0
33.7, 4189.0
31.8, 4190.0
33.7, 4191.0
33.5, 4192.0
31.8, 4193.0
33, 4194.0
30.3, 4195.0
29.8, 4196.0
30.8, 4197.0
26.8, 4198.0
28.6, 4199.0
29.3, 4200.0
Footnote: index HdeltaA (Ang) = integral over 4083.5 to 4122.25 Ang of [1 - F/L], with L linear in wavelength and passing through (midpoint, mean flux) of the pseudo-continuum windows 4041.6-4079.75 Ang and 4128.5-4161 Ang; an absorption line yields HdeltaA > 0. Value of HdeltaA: 4.8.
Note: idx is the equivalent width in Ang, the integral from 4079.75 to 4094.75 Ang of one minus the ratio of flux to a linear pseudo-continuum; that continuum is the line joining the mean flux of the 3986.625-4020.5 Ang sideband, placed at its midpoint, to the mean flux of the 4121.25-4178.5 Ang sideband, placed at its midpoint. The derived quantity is 1.2 Ang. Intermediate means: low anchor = 34.7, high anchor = 32.8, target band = 30.9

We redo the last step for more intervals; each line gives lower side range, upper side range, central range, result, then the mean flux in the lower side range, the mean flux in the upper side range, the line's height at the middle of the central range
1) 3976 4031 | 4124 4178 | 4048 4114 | 4.2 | 33.4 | 32.9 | 33.1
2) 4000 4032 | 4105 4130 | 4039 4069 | -1.4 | 34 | 29.9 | 32.4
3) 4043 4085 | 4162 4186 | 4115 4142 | 0.9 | 33.4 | 32.9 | 33.1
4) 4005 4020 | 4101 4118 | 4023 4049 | -1.1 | 34.2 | 29.2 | 33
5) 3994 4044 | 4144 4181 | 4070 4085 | 0.5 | 34.2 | 33.2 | 33.8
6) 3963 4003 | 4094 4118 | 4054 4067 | -1.9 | 29.6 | 28.5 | 28.9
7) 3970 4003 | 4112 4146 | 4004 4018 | -1.3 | 31.3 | 31.8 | 31.4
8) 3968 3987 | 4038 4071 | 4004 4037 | -2.8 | 27.1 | 34.1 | 31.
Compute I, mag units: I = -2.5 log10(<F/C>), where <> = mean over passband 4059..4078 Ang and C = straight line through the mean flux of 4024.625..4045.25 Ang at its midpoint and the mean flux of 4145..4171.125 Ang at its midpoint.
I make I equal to 0.03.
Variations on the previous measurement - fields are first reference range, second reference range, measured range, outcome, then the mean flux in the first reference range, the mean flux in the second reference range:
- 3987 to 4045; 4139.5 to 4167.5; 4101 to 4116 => 0.171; 34.2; 33.2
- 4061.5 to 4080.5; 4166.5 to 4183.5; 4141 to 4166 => -0.022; 33.1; 32.4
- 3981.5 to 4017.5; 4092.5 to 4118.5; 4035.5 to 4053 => -0.102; 34.4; 28.5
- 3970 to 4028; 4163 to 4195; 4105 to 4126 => 0.106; 32.2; 32.8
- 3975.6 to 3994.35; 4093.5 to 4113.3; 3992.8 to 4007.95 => -0.124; 31.8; 27.6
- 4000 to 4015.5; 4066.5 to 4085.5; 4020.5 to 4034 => 0.055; 35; 32.9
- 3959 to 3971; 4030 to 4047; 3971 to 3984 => -0.026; 24.2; 34.8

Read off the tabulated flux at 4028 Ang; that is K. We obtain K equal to 35.2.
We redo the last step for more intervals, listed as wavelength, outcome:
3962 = 27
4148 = 35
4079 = 29.1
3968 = 16.3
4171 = 33.8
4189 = 33.7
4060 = 33.1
